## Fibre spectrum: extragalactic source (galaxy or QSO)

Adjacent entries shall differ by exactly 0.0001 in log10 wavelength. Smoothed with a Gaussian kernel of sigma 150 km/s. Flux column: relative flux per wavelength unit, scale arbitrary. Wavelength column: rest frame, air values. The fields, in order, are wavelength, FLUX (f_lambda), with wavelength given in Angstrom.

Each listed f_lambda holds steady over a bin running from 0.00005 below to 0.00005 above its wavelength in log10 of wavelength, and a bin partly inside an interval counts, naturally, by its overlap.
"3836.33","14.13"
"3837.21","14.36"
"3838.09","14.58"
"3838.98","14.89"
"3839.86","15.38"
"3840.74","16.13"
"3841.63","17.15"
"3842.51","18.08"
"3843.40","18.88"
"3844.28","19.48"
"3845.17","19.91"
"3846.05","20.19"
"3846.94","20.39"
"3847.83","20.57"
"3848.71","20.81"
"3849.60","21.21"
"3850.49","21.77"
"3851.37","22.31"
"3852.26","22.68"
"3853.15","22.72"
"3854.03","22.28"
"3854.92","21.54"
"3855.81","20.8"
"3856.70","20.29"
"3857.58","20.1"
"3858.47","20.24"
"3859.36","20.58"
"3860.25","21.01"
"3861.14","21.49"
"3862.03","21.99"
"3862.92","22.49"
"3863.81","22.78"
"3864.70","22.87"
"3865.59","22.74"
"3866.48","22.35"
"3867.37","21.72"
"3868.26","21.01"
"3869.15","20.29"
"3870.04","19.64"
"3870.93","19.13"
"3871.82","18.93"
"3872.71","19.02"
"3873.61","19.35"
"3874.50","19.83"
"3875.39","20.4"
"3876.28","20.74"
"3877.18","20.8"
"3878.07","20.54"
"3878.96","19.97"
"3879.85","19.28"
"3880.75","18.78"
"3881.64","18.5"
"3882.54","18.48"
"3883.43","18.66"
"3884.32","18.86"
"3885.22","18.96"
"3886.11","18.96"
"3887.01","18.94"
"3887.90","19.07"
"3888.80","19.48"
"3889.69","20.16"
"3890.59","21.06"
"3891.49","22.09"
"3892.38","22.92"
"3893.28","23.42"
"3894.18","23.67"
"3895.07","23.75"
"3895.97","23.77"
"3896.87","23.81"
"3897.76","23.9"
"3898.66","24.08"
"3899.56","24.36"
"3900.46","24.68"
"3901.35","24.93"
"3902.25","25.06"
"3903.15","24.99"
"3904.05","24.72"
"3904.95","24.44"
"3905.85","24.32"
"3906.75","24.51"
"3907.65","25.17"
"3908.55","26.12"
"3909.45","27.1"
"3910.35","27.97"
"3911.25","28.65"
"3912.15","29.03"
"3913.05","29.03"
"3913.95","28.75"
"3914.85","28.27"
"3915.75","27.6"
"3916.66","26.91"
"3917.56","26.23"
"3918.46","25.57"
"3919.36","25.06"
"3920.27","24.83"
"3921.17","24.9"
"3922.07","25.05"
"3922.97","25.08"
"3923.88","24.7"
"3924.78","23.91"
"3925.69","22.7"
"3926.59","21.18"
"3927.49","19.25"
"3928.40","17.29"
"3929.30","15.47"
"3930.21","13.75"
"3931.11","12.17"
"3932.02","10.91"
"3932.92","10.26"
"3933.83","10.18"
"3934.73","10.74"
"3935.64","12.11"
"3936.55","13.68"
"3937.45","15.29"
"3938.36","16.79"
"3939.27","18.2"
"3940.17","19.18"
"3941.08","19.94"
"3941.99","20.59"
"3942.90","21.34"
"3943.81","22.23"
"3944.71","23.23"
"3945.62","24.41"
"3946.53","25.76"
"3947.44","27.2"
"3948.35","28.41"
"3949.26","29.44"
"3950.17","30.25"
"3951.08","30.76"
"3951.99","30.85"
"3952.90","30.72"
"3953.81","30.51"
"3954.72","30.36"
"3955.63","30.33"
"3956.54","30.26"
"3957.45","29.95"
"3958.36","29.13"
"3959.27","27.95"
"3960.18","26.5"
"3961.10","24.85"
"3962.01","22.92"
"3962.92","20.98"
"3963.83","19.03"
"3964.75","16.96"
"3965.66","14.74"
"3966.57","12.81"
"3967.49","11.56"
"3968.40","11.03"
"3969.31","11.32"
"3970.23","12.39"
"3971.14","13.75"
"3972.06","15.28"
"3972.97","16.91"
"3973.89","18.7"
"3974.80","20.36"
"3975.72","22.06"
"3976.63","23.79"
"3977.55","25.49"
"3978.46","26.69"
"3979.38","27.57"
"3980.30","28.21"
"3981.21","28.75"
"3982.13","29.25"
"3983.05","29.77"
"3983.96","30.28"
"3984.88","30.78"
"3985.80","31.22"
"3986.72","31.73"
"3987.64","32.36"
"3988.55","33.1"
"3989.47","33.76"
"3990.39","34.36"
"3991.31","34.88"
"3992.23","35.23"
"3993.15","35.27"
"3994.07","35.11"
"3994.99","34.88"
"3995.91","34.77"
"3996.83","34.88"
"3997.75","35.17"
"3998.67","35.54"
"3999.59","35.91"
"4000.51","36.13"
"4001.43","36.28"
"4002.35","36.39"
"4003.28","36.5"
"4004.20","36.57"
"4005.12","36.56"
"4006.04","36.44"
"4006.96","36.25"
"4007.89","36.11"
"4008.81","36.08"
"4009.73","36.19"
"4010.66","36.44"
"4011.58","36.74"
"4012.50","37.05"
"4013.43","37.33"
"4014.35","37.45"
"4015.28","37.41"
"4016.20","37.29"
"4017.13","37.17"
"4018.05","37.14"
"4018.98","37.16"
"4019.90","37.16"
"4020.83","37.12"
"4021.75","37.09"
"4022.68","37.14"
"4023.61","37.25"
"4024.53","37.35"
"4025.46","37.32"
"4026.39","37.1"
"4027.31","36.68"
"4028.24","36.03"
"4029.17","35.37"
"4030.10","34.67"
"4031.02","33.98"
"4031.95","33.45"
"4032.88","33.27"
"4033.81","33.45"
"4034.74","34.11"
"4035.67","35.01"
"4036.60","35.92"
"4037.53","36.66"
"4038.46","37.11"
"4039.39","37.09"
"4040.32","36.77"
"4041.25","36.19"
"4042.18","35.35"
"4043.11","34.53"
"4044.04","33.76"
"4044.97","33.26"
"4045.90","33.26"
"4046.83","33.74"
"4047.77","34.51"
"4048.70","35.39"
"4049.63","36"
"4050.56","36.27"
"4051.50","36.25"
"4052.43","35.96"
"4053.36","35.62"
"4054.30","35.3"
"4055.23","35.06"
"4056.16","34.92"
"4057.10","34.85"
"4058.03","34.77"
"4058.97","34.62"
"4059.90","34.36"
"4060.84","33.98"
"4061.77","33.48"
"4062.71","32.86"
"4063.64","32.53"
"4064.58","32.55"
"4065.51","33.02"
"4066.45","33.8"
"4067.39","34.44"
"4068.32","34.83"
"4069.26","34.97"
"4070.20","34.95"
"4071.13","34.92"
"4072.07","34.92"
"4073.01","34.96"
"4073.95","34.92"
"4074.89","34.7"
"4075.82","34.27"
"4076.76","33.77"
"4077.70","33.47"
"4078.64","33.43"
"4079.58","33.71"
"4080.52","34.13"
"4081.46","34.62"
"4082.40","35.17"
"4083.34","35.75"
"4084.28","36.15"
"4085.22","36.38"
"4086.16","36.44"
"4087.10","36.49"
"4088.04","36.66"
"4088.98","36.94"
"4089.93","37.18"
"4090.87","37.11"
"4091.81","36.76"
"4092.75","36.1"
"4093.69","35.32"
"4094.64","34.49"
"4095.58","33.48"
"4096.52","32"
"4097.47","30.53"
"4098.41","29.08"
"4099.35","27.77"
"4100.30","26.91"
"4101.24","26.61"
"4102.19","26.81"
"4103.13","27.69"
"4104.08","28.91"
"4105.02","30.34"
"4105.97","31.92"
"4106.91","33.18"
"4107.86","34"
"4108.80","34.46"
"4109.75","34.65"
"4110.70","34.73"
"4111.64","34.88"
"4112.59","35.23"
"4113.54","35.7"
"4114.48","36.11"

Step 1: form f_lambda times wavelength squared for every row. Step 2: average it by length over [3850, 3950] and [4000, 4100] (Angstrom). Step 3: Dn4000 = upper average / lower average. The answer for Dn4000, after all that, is 1.7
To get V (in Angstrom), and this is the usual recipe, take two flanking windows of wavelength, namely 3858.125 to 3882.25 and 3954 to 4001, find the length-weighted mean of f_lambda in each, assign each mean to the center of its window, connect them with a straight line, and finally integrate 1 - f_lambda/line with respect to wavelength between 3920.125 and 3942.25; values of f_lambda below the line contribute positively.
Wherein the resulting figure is 5.7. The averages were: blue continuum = 20.6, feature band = 17.8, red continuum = 26.6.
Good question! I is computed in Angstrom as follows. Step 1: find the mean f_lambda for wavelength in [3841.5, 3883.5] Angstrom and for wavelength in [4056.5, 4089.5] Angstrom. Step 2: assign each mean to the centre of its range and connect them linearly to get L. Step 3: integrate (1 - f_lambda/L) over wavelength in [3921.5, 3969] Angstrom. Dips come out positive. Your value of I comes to 8.61 Angstrom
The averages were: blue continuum 20.6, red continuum 34.6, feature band 21.4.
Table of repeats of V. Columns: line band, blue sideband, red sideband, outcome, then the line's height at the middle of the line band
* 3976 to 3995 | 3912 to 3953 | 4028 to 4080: -2.3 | 27.5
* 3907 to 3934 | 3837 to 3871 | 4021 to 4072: 2.5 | 25.4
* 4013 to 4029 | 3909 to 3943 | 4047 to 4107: -4.4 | 29.1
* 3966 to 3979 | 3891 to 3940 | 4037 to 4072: 4.8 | 27.4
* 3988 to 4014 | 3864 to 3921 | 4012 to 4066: -2.8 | 32.2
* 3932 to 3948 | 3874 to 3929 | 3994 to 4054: 5.4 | 27.2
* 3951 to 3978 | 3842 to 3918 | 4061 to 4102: 5.1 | 27.1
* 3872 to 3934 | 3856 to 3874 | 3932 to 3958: -1.1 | 21.8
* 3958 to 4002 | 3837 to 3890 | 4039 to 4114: 2.1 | 27.7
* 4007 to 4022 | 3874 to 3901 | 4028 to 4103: -3.1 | 30.5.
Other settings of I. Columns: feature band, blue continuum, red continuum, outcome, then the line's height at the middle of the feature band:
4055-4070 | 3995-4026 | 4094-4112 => -0.23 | 33.5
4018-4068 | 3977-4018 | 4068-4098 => -0.91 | 34.6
